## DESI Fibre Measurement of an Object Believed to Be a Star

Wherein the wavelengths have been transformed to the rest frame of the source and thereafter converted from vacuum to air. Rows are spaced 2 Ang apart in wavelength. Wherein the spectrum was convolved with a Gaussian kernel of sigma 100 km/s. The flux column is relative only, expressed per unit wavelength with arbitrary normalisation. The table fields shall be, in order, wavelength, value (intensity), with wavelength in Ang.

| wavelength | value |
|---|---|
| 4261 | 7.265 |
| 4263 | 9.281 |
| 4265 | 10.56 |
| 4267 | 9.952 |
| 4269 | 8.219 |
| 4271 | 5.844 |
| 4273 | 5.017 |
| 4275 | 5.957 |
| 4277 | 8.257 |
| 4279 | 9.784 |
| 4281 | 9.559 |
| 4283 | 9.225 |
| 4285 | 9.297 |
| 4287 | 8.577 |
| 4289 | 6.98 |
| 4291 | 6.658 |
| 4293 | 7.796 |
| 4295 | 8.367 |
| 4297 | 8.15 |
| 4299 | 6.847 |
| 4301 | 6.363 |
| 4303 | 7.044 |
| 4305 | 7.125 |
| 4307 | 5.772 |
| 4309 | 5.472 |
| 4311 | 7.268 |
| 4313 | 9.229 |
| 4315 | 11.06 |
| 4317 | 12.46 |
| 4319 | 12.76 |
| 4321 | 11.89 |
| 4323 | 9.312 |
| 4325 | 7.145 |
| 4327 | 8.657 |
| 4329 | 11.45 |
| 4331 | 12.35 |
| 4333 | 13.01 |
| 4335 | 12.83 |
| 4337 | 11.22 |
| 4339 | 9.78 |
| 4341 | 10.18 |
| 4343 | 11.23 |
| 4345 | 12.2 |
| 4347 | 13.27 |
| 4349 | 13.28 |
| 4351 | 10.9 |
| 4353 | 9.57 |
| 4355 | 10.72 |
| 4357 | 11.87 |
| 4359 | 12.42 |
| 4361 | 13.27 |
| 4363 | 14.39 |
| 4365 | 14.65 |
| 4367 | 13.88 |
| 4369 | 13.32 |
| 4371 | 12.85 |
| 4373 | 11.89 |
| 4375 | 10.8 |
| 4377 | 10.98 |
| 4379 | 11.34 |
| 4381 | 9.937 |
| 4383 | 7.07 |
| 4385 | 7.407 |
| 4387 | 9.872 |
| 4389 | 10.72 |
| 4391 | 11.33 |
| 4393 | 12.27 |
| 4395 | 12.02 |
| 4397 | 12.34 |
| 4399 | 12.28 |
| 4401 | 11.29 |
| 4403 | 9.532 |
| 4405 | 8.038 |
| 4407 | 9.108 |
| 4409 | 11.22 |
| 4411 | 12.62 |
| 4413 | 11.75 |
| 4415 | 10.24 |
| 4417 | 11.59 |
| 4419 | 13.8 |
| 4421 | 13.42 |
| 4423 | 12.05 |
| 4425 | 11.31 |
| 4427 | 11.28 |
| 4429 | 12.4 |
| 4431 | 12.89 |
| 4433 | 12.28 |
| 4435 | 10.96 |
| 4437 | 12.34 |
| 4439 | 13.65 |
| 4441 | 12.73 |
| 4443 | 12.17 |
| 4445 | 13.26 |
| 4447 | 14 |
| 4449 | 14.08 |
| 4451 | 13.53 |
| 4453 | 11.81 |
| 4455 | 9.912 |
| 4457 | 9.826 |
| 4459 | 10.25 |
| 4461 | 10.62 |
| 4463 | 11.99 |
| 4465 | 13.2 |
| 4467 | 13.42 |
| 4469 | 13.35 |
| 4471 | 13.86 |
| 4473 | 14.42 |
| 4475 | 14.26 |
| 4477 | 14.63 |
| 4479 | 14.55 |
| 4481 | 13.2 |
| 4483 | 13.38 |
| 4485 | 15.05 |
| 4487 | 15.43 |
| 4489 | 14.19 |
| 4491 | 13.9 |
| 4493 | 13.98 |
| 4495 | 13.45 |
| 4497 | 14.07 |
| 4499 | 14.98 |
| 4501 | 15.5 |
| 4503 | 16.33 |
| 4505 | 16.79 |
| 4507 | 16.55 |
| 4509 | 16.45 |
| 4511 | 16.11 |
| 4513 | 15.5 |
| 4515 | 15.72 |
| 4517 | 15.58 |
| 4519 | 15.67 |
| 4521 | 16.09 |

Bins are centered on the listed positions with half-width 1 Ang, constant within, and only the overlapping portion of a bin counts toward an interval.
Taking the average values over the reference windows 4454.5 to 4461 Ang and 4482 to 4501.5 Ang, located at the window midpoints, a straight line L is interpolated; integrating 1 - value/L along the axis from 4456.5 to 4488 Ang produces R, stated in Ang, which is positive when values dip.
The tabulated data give -3.5 Ang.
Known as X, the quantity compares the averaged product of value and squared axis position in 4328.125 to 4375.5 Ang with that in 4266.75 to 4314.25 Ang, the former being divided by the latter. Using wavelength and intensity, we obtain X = 1.6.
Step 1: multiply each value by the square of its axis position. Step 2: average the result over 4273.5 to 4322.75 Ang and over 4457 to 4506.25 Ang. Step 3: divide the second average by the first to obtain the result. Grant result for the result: 1.8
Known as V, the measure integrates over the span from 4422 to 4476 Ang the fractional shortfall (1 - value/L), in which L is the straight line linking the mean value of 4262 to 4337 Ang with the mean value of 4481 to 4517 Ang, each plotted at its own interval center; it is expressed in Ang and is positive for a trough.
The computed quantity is 4.3 Ang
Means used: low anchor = 8.83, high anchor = 15.1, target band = 12.4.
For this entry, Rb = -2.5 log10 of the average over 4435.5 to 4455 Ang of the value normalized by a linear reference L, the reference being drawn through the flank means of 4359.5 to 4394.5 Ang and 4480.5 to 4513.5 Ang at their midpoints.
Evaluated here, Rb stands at 0.05 mag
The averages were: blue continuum 11.5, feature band 12.8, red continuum 15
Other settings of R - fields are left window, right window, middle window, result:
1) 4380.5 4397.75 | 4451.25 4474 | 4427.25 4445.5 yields -1.6 Ang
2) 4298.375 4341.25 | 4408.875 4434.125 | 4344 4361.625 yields -2.7 Ang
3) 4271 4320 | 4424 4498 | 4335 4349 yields -3.1 Ang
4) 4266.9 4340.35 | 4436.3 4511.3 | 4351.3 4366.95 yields -3.0 Ang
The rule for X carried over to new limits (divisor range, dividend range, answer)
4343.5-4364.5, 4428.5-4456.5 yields 1.07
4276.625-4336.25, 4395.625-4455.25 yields 1.40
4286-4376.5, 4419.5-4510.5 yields 1.37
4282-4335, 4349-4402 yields 1.33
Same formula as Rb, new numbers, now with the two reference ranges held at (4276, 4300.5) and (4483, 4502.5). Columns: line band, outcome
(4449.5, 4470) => 0.14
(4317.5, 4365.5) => -0.17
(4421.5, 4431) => 0.04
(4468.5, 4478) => -0.02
